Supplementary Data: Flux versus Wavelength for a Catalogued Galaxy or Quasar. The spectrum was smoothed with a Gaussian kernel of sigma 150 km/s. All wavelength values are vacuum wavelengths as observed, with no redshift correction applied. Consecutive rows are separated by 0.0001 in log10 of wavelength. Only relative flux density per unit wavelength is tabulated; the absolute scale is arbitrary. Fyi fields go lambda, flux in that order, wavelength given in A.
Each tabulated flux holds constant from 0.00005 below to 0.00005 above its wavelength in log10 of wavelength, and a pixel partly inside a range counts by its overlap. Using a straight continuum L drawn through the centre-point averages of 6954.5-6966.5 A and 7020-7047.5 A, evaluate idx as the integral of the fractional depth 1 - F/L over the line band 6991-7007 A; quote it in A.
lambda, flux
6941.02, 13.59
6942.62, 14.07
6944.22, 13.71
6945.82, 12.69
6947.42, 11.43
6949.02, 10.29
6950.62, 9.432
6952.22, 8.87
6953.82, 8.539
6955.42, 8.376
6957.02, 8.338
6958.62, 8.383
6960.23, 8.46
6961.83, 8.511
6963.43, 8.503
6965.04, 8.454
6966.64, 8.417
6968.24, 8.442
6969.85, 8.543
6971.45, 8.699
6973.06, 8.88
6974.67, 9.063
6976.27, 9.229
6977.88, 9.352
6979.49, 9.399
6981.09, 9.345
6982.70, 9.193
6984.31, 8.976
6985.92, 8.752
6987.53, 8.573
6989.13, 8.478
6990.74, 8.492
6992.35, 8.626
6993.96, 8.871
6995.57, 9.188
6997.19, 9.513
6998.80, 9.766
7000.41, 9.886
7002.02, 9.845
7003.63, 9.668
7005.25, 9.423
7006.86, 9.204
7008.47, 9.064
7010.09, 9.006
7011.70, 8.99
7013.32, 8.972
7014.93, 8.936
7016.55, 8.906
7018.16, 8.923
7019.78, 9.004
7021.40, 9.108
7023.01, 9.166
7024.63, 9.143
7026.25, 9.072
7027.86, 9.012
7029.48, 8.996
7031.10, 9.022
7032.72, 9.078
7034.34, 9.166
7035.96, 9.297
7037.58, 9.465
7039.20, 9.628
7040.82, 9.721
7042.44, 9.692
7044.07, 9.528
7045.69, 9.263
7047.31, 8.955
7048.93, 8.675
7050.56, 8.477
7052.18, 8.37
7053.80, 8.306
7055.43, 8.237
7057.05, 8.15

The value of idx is -0.9 A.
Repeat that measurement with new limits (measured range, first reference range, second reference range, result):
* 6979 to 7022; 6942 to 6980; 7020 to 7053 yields 0.9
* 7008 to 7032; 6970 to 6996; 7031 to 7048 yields 0.5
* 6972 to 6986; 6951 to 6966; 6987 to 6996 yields -0.8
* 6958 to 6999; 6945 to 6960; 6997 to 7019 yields 2.6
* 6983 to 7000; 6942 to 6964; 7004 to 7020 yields 0.7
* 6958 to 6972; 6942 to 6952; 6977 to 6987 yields 2.6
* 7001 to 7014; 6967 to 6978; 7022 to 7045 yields -0.3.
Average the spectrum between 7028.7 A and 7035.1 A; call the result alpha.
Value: 9.06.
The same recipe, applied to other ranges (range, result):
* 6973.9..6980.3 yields 9.27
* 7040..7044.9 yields 9.64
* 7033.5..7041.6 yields 9.45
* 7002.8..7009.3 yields 9.34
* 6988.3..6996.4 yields 8.73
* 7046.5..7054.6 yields 8.56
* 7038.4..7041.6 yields 9.68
